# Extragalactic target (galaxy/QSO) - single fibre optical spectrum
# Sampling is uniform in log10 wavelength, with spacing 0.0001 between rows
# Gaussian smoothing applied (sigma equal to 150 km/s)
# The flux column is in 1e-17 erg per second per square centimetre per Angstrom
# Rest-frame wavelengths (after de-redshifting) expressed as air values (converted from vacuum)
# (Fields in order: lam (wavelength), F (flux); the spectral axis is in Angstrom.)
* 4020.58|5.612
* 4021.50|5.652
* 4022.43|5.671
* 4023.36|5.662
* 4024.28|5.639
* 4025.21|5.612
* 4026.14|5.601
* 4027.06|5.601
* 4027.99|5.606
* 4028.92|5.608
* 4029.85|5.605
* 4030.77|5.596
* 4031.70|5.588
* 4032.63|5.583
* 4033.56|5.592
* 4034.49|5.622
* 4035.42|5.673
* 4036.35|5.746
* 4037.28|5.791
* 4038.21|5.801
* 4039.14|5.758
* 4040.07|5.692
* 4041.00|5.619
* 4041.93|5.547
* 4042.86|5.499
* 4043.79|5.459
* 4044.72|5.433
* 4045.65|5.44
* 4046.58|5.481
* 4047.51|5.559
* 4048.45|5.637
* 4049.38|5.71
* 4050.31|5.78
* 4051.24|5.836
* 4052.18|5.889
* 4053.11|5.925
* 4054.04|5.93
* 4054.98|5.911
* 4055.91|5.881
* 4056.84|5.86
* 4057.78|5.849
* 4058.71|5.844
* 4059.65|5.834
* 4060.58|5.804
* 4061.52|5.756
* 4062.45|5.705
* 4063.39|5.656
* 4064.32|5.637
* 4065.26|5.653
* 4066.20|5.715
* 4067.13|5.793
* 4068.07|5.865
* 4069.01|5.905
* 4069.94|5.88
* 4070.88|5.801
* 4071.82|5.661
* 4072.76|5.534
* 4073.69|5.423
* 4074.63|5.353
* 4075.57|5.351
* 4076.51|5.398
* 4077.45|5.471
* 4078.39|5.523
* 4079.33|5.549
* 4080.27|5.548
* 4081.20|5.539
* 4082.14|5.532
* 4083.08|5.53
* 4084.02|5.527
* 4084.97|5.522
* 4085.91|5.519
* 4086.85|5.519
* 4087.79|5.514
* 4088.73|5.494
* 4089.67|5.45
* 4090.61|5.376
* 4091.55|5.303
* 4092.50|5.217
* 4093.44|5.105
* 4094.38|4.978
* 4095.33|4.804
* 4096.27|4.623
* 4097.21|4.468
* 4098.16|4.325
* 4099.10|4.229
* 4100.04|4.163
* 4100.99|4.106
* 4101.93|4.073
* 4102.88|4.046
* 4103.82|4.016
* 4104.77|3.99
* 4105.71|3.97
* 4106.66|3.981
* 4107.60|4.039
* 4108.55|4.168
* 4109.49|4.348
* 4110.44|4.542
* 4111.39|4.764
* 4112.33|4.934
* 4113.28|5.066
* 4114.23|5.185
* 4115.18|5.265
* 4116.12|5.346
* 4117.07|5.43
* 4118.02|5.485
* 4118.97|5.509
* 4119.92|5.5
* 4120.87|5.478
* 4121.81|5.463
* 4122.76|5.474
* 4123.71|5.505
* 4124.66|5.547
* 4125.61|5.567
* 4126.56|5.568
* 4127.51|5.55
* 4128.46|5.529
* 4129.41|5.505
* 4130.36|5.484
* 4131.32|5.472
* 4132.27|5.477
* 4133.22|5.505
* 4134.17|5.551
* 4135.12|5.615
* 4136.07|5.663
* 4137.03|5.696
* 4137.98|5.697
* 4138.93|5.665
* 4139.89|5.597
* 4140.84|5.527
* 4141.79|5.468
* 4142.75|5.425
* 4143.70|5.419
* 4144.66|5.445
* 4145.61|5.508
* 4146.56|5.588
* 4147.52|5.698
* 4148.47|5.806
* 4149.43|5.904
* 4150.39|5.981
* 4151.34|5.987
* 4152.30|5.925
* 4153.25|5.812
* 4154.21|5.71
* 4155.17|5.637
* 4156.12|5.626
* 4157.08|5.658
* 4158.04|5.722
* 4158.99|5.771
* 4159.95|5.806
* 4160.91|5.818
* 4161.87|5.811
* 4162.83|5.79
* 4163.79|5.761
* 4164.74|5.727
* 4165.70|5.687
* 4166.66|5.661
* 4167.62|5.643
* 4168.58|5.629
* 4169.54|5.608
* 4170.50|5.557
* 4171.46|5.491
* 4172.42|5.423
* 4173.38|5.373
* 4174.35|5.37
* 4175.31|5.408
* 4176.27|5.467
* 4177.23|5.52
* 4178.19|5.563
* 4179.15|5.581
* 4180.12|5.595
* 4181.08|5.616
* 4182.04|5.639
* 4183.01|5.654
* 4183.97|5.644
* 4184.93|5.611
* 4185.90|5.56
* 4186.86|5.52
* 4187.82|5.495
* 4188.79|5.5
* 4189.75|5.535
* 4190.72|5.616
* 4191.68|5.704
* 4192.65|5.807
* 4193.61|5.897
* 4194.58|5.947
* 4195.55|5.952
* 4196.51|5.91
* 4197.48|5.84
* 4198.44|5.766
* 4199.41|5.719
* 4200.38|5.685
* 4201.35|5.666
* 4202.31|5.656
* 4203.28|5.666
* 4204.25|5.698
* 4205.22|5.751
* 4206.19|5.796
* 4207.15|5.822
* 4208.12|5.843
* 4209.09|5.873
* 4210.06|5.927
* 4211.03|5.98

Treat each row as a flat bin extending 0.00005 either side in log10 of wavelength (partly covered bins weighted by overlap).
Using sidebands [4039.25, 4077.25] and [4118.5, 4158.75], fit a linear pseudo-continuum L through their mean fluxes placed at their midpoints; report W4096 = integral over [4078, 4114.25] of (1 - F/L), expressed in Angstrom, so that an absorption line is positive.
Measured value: 5.1 Angstrom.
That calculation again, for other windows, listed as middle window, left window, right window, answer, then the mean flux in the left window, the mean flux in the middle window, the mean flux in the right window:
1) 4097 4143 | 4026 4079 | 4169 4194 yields 4.5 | 5.67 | 5.06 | 5.57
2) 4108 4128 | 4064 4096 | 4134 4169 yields 1.4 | 5.49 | 5.22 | 5.69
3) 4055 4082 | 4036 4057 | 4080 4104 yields -1.6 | 5.7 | 5.67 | 4.99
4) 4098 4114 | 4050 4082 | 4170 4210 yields 3.9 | 5.71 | 4.29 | 5.66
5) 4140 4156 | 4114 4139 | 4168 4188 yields -0.4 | 5.51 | 5.68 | 5.54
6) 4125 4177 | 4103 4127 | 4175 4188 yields -3.4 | 4.95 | 5.62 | 5.57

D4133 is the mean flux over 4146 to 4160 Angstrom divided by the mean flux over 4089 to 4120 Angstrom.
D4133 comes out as 1.2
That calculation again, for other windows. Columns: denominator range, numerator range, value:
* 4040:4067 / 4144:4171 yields 1.00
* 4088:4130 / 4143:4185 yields 1.15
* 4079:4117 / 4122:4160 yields 1.15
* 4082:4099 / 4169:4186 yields 1.07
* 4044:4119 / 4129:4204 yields 1.07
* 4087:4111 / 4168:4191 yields 1.21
